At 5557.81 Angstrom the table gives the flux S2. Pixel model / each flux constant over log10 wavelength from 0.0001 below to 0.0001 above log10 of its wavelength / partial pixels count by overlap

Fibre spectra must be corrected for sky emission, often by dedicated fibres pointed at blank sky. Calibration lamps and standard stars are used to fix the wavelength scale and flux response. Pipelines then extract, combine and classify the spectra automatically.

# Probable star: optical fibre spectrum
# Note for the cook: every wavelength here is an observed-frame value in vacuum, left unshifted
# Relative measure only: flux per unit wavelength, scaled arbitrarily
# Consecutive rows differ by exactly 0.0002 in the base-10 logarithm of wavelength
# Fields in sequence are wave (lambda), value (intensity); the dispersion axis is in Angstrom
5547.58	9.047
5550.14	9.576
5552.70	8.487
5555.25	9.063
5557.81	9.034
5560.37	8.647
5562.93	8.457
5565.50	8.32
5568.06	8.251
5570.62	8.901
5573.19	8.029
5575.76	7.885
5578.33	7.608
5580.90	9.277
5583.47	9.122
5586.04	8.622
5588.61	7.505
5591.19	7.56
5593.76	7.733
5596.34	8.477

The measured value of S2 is 9.034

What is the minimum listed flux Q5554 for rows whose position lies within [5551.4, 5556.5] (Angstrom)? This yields 8.487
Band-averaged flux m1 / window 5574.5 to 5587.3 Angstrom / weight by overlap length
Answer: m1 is 8.5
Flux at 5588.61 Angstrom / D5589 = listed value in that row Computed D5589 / 7.505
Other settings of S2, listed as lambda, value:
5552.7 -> 8.487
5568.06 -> 8.251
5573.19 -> 8.029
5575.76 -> 7.885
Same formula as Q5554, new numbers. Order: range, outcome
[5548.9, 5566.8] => 8.32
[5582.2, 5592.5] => 7.505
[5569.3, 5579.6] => 7.608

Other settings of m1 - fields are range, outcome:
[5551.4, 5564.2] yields 8.74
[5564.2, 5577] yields 8.27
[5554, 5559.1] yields 9.05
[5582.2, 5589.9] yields 8.42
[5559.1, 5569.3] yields 8.42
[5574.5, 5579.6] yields 7.74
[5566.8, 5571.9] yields 8.59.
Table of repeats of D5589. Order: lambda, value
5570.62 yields 8.901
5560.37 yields 8.647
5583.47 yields 9.122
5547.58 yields 9.047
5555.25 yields 9.063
